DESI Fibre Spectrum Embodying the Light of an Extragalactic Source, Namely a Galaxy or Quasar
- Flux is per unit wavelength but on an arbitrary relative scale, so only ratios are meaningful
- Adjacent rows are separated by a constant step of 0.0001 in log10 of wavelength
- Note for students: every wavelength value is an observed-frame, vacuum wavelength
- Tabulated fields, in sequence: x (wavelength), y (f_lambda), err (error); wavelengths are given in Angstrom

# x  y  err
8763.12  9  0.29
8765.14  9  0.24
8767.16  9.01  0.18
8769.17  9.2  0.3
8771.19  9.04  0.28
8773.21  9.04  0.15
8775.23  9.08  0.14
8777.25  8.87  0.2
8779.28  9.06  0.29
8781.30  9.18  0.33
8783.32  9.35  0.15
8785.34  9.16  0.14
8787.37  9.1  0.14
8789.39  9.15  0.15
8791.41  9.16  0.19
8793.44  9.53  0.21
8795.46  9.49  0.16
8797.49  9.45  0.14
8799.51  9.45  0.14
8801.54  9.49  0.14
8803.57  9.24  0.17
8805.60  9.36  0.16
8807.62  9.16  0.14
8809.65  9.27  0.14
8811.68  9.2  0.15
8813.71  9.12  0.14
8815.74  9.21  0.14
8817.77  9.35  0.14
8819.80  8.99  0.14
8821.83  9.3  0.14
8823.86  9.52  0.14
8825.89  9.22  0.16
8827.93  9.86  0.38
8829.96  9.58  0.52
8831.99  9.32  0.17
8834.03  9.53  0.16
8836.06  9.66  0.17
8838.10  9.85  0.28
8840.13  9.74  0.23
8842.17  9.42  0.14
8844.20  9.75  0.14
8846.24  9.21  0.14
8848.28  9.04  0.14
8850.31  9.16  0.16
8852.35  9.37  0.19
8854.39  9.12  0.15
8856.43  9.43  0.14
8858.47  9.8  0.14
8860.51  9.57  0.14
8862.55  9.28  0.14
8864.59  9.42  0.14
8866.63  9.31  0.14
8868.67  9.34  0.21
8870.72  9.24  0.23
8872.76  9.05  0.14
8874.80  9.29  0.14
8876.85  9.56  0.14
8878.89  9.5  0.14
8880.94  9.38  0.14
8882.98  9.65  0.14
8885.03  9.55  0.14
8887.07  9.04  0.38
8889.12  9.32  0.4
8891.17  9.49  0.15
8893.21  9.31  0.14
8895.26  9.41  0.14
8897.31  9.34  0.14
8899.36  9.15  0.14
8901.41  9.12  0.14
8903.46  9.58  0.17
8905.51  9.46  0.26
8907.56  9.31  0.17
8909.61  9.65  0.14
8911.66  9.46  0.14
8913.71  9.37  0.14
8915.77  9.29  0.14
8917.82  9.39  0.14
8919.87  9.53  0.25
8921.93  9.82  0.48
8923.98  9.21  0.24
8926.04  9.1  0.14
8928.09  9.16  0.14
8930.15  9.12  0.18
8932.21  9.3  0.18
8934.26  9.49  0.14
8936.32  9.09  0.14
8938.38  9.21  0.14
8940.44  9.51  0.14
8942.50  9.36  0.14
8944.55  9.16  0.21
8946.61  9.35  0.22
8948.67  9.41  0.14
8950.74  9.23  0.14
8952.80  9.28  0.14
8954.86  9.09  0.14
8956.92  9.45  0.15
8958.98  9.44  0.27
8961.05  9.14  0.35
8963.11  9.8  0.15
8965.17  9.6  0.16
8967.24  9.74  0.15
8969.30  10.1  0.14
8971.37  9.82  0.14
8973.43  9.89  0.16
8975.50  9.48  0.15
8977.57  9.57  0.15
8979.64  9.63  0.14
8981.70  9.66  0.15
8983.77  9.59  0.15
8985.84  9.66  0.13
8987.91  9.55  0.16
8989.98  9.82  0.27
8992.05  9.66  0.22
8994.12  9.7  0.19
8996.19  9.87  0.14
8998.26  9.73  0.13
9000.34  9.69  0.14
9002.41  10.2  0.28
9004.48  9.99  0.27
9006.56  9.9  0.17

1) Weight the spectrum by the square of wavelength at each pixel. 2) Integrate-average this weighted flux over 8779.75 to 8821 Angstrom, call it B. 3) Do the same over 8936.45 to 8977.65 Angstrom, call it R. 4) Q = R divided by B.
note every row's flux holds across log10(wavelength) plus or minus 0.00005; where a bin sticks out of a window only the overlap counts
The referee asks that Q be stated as 1.06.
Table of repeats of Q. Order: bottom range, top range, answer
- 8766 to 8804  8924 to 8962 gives 1.04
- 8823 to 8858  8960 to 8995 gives 1.05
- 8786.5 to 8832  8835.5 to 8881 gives 1.02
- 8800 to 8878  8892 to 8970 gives 1.02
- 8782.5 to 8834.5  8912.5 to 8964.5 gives 1.03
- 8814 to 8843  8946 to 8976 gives 1.04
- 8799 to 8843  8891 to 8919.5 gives 1.02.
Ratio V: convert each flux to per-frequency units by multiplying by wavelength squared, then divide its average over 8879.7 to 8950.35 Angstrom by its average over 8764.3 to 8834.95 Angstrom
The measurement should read 1.0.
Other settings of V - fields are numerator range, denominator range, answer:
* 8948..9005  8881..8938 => 1.04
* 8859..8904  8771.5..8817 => 1.03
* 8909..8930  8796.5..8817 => 1.04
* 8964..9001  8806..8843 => 1.07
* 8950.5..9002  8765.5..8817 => 1.09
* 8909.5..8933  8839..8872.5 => 1.01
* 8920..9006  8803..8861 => 1.05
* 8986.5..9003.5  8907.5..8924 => 1.05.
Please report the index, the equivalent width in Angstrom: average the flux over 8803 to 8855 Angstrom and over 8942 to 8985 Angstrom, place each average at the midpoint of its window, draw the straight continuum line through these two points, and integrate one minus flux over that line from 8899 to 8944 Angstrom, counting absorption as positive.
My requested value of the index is 0.6 Angstrom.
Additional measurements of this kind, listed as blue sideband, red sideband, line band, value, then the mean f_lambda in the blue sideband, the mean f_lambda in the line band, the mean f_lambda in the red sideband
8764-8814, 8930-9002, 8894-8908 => 0.1 Angstrom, 9.21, 9.34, 9.53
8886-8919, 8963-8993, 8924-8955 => 0.9 Angstrom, 9.36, 9.26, 9.7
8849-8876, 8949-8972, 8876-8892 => -0.1 Angstrom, 9.33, 9.43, 9.51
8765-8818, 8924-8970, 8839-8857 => -0.2 Angstrom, 9.21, 9.36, 9.36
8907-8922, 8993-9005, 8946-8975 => 0.5 Angstrom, 9.46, 9.53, 9.86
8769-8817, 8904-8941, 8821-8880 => -0.9 Angstrom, 9.22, 9.43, 9.36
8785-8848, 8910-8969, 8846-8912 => 0.1 Angstrom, 9.38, 9.36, 9.37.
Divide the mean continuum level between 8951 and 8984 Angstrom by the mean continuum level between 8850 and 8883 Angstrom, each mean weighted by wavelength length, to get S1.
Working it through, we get 1.0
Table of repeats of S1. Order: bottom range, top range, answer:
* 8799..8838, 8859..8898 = 1.00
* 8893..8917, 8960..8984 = 1.03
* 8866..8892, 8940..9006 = 1.03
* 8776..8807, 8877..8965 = 1.01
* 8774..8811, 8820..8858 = 1.02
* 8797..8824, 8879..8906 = 1.01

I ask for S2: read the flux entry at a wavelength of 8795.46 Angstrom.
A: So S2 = 9.49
